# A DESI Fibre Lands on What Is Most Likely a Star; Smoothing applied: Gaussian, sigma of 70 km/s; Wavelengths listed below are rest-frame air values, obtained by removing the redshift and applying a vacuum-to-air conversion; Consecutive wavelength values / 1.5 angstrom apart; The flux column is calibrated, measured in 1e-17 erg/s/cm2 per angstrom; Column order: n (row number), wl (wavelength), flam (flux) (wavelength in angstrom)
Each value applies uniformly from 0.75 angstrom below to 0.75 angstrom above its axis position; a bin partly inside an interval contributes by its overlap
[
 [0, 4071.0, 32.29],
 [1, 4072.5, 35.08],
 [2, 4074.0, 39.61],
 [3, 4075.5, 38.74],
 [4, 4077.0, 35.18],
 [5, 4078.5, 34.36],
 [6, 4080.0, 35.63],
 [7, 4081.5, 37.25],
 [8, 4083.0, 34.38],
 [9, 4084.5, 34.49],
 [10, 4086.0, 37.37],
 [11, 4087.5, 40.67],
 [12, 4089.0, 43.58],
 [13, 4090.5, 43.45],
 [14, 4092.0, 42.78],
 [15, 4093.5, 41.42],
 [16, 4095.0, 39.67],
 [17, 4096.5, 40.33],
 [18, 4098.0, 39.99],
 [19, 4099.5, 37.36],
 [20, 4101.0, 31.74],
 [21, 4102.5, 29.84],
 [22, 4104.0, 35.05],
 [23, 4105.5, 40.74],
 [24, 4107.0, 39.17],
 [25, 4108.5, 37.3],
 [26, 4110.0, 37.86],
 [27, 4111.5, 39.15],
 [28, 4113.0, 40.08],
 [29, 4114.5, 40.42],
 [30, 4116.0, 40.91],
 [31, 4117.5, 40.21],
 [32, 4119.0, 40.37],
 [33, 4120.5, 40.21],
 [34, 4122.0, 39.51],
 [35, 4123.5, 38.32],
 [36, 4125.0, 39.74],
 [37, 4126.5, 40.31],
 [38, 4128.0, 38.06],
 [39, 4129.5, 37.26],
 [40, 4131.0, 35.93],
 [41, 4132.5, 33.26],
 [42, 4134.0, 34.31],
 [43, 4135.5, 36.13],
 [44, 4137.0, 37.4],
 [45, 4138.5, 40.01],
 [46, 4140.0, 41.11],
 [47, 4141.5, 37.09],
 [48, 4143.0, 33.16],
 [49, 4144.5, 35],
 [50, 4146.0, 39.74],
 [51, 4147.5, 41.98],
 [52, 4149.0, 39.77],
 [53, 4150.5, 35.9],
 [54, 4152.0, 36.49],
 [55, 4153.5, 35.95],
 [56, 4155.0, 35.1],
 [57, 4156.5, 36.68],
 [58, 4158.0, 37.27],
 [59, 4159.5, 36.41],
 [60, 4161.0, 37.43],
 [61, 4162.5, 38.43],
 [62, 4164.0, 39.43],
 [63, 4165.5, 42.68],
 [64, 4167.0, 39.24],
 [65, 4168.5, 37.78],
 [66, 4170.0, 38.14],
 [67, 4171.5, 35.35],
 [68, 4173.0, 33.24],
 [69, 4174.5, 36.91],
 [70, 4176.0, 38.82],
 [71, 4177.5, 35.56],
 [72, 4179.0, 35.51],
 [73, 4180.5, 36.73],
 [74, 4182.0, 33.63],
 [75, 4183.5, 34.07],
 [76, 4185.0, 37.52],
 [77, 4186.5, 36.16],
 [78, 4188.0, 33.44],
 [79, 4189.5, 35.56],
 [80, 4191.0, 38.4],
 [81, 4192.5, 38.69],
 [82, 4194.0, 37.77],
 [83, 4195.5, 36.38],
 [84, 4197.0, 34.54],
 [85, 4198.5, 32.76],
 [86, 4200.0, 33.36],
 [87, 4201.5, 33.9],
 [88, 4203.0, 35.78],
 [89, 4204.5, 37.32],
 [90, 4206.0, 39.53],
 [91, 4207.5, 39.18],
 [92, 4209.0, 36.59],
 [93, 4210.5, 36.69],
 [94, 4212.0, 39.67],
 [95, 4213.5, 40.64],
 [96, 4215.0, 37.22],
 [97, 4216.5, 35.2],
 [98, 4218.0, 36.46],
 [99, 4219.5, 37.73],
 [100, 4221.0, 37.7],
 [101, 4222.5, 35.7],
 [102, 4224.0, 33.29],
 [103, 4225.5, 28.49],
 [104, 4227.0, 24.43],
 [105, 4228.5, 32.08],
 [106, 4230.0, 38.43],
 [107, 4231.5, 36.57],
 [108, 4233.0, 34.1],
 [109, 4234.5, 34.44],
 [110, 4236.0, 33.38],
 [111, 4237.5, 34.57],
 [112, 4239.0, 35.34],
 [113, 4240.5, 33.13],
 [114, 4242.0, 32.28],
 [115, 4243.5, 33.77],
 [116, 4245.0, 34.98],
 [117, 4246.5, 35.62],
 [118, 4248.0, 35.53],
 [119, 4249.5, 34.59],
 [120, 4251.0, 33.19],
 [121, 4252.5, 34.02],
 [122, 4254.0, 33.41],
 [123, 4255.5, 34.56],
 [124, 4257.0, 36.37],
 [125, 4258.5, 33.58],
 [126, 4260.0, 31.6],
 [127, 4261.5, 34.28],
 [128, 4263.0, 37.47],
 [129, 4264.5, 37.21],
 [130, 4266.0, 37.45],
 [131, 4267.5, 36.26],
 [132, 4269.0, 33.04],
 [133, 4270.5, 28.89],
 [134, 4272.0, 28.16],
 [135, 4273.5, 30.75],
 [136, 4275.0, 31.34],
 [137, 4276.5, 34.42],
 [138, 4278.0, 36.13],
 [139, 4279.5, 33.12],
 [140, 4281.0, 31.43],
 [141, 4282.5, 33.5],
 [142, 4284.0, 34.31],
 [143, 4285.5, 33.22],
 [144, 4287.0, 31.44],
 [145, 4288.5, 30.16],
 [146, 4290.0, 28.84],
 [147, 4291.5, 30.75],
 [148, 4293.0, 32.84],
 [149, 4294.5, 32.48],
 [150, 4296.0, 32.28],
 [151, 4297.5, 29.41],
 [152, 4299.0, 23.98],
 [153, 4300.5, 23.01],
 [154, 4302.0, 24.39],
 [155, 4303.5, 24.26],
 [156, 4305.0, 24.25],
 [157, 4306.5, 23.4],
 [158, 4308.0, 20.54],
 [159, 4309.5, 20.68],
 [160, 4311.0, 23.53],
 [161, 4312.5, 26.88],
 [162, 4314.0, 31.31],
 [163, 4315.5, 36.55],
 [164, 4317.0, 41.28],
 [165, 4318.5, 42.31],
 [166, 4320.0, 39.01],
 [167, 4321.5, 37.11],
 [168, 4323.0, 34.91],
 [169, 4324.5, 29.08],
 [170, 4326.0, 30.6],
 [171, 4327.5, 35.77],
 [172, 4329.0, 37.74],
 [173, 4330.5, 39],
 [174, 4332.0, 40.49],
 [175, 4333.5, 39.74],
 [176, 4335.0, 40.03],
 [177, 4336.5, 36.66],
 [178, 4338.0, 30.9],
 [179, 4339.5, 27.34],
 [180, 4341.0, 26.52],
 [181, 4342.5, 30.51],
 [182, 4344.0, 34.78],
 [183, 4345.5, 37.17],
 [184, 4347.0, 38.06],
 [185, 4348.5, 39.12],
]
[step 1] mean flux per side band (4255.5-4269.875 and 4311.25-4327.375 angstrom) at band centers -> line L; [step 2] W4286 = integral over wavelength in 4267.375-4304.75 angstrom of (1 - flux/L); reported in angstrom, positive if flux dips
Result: 4.7 angstrom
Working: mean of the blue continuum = 35.2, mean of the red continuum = 34.6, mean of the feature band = 30.6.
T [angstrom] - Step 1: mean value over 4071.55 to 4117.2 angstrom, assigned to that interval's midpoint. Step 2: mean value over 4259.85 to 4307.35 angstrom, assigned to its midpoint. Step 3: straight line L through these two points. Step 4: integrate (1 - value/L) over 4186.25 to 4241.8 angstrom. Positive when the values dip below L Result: -3.1 angstrom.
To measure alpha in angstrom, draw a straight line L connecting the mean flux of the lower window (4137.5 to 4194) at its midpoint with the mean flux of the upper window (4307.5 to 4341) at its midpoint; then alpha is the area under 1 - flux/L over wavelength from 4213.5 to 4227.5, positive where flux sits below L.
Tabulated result 0.5 angstrom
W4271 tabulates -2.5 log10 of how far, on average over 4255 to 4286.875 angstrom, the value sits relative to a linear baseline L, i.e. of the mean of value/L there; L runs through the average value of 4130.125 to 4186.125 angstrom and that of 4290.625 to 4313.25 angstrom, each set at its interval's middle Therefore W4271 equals -0.18 mag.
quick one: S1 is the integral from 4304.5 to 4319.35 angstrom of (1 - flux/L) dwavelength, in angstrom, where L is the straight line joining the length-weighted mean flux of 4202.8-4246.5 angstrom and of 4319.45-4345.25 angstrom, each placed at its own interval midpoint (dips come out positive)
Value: 2.4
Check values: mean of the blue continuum 35.3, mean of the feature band 29.2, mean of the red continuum 34.7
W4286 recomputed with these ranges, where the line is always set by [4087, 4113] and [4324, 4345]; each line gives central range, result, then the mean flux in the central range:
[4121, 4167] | 0.4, 37.7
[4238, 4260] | 1.1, 34.2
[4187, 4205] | 0.7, 35.6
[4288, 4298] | 1.2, 31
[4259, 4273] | 0.7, 33.8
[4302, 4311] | 3.1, 22.8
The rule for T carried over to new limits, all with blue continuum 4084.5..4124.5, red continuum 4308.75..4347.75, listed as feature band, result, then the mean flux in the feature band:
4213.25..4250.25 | 1.76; 34.5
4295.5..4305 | 2.42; 25.9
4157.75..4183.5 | 0.34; 37.1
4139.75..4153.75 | 0.21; 37.6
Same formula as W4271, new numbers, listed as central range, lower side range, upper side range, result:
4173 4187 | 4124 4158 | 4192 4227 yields 0.02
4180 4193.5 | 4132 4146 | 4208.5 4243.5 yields -0.01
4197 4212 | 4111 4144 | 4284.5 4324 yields -0.05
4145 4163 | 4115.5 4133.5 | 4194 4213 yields 0.01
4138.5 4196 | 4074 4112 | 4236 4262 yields -0.03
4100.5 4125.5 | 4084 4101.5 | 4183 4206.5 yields 0.01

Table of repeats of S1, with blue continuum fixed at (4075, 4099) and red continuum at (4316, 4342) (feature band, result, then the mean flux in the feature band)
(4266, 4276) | 1.2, 31.9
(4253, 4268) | 0.6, 35.2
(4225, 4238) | 1.4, 33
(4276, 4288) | 1.0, 33.4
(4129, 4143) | 0.5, 36.7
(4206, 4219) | -0.2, 37.8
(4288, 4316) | 6.9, 27.2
